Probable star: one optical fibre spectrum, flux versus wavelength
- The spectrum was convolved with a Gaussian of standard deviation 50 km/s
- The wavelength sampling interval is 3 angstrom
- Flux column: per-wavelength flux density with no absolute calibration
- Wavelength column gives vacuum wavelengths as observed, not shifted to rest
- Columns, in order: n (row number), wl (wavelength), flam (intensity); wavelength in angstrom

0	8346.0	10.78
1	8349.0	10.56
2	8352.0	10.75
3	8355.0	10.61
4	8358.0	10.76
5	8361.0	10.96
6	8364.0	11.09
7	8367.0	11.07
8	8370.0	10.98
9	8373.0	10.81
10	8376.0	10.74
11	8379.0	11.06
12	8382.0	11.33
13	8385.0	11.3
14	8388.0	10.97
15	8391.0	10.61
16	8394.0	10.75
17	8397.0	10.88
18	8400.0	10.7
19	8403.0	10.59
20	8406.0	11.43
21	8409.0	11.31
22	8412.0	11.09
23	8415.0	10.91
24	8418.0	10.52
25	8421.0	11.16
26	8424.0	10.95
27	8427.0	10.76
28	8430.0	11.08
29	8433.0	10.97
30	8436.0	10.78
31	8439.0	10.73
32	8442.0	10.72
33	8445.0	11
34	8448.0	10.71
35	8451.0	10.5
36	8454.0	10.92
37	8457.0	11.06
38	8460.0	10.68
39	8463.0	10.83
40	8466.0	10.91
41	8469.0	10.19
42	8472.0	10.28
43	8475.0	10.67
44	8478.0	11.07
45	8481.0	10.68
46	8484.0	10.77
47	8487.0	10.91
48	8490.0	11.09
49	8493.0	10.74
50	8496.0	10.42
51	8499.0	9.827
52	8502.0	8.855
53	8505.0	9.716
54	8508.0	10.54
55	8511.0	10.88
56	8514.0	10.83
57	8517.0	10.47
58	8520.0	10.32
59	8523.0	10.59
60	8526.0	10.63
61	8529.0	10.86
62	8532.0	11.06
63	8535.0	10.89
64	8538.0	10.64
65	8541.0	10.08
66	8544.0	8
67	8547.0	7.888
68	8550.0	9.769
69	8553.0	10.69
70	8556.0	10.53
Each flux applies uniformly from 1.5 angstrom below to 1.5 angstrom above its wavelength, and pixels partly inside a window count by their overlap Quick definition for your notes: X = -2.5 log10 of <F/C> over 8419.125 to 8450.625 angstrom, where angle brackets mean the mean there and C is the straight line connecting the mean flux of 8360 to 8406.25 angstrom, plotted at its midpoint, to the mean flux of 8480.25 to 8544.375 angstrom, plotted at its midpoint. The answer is -0.01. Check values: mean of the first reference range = 10.9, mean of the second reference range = 10.4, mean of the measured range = 10.9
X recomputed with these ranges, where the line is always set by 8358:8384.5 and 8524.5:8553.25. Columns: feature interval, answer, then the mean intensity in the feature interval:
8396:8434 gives -0.020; 11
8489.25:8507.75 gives 0.017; 10.1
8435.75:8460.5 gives -0.025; 10.8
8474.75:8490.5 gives -0.053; 10.9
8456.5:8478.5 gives -0.025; 10.7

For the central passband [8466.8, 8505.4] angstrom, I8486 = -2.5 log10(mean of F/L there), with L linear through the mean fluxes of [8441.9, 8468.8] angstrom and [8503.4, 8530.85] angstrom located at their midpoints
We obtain 0.02 mag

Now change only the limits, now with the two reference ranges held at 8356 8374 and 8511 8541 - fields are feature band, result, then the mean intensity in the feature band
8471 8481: 0.01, 10.7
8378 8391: -0.02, 11.1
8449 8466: 0.00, 10.8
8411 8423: -0.01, 10.9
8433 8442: 0.00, 10.8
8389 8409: 0.00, 10.9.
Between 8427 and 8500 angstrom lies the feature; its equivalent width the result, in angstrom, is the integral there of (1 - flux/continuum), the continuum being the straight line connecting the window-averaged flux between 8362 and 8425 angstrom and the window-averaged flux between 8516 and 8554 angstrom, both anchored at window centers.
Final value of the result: -1.27 angstrom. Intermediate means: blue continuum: 11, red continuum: 10.1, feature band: 10.7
